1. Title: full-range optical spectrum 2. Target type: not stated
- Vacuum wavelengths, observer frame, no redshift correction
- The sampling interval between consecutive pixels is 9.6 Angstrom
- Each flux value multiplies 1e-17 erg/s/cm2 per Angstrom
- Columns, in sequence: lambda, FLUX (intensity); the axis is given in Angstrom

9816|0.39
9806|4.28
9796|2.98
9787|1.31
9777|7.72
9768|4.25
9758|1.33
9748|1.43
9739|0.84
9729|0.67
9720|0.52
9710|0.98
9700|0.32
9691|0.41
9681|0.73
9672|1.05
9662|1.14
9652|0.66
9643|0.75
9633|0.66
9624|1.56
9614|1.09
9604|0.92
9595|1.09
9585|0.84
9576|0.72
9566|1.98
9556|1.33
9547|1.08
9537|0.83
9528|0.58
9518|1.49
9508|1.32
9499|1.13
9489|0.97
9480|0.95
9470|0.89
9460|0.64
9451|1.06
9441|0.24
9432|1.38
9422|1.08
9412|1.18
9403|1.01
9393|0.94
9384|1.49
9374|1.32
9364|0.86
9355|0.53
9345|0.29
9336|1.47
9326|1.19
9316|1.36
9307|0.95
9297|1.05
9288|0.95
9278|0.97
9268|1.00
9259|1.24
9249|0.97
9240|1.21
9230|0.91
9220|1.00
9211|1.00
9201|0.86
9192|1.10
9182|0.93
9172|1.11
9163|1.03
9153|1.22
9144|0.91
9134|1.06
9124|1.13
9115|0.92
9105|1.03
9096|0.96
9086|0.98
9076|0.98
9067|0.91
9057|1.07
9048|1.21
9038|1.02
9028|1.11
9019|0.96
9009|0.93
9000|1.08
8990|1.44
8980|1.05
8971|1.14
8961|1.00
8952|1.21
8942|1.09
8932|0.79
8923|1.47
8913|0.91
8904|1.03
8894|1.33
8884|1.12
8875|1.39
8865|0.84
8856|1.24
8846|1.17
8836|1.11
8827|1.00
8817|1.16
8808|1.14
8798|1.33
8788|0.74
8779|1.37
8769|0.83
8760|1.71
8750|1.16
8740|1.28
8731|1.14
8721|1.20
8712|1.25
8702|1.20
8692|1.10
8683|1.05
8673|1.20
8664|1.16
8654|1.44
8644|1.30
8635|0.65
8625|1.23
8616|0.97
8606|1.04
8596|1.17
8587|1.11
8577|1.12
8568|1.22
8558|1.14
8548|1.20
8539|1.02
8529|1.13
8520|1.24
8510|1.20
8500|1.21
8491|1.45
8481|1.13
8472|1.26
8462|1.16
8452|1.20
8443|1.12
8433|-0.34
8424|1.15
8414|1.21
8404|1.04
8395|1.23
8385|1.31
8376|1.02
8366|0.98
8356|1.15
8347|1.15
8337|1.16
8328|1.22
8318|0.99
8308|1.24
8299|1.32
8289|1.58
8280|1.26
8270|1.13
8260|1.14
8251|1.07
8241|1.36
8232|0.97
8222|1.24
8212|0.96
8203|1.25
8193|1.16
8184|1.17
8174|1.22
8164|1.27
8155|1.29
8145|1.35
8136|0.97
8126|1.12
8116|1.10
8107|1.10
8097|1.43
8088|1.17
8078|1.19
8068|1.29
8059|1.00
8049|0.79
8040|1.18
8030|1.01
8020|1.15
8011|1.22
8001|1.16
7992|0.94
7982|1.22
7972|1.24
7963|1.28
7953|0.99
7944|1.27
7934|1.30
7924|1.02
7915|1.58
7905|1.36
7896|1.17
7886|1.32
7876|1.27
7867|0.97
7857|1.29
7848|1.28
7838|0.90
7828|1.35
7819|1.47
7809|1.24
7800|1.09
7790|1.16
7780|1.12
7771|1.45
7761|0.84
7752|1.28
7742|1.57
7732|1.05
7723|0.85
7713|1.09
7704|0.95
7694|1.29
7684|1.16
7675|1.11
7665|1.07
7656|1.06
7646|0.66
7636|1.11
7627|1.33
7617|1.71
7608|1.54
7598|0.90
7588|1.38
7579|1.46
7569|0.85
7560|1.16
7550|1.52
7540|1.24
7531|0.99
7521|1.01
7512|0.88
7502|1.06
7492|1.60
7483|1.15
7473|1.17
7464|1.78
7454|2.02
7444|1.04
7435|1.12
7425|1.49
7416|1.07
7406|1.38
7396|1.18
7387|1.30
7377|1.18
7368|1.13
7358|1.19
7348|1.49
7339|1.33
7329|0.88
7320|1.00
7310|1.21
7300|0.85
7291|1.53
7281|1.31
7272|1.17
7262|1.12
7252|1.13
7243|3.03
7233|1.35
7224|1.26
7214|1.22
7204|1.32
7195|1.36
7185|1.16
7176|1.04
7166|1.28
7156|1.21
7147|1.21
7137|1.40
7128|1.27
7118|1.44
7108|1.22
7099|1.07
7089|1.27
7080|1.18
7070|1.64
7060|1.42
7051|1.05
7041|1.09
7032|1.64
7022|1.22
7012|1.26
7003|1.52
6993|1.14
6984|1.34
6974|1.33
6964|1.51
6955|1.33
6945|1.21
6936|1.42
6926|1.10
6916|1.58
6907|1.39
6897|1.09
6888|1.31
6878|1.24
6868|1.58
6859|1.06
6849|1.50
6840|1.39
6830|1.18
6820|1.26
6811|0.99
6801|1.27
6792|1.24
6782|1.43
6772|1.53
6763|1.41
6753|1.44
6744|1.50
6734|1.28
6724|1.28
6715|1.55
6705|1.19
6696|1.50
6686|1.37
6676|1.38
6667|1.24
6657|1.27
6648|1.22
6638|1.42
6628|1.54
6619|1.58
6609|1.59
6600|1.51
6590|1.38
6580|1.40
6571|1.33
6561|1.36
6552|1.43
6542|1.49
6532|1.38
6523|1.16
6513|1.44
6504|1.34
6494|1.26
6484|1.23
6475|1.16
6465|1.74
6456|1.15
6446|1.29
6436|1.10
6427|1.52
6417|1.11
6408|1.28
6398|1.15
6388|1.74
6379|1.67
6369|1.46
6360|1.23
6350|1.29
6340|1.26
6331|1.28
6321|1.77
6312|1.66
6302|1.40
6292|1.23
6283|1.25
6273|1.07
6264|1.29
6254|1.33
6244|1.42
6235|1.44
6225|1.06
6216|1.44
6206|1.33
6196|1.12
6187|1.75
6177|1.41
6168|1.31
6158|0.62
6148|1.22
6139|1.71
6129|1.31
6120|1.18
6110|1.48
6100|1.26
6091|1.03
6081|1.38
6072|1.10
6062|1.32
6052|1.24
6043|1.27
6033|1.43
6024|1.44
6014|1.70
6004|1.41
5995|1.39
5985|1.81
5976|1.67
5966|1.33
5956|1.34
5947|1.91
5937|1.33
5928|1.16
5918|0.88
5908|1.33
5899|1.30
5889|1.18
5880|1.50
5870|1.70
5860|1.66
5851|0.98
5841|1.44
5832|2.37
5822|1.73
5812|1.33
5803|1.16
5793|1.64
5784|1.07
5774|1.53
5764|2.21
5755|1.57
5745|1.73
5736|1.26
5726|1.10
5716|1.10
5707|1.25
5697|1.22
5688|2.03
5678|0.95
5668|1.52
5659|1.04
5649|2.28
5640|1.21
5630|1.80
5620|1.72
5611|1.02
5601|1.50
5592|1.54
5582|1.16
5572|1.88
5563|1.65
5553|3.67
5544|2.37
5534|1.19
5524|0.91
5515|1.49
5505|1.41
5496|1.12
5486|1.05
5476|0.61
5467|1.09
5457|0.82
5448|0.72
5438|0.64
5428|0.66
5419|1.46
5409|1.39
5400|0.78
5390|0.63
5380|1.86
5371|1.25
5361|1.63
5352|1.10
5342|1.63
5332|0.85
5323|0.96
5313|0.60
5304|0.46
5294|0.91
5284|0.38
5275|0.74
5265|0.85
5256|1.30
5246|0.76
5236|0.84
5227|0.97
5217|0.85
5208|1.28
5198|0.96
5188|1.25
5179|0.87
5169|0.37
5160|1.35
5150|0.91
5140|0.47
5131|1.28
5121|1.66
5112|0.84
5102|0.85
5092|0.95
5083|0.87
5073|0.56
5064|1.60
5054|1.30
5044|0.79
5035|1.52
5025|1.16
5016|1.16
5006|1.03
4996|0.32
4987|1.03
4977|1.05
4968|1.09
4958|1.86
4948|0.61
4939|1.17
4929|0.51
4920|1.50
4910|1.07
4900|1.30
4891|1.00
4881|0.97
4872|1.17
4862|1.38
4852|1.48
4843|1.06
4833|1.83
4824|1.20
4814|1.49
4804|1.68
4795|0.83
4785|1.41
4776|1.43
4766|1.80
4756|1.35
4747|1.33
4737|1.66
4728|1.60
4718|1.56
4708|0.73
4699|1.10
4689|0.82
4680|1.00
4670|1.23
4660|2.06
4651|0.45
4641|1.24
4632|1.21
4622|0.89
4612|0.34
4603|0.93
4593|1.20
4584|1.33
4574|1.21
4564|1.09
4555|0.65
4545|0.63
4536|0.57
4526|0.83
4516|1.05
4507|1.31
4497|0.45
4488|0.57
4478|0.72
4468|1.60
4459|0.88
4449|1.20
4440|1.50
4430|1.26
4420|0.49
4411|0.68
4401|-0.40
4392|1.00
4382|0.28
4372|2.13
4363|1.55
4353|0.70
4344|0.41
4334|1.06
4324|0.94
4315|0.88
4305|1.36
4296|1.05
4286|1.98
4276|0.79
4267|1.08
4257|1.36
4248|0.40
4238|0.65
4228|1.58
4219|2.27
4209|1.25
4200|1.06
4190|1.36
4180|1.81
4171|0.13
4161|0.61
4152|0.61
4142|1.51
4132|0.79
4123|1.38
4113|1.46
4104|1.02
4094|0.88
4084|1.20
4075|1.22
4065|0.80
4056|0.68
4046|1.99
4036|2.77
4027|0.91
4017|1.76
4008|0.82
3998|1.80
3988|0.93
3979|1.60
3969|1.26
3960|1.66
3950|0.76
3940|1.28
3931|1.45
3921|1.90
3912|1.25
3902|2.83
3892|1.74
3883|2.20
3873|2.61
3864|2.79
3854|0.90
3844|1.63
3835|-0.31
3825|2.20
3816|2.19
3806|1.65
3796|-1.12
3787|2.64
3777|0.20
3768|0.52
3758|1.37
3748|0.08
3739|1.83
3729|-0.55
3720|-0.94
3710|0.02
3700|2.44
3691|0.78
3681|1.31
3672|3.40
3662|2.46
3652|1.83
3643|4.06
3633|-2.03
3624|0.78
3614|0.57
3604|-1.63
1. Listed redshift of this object 0.49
